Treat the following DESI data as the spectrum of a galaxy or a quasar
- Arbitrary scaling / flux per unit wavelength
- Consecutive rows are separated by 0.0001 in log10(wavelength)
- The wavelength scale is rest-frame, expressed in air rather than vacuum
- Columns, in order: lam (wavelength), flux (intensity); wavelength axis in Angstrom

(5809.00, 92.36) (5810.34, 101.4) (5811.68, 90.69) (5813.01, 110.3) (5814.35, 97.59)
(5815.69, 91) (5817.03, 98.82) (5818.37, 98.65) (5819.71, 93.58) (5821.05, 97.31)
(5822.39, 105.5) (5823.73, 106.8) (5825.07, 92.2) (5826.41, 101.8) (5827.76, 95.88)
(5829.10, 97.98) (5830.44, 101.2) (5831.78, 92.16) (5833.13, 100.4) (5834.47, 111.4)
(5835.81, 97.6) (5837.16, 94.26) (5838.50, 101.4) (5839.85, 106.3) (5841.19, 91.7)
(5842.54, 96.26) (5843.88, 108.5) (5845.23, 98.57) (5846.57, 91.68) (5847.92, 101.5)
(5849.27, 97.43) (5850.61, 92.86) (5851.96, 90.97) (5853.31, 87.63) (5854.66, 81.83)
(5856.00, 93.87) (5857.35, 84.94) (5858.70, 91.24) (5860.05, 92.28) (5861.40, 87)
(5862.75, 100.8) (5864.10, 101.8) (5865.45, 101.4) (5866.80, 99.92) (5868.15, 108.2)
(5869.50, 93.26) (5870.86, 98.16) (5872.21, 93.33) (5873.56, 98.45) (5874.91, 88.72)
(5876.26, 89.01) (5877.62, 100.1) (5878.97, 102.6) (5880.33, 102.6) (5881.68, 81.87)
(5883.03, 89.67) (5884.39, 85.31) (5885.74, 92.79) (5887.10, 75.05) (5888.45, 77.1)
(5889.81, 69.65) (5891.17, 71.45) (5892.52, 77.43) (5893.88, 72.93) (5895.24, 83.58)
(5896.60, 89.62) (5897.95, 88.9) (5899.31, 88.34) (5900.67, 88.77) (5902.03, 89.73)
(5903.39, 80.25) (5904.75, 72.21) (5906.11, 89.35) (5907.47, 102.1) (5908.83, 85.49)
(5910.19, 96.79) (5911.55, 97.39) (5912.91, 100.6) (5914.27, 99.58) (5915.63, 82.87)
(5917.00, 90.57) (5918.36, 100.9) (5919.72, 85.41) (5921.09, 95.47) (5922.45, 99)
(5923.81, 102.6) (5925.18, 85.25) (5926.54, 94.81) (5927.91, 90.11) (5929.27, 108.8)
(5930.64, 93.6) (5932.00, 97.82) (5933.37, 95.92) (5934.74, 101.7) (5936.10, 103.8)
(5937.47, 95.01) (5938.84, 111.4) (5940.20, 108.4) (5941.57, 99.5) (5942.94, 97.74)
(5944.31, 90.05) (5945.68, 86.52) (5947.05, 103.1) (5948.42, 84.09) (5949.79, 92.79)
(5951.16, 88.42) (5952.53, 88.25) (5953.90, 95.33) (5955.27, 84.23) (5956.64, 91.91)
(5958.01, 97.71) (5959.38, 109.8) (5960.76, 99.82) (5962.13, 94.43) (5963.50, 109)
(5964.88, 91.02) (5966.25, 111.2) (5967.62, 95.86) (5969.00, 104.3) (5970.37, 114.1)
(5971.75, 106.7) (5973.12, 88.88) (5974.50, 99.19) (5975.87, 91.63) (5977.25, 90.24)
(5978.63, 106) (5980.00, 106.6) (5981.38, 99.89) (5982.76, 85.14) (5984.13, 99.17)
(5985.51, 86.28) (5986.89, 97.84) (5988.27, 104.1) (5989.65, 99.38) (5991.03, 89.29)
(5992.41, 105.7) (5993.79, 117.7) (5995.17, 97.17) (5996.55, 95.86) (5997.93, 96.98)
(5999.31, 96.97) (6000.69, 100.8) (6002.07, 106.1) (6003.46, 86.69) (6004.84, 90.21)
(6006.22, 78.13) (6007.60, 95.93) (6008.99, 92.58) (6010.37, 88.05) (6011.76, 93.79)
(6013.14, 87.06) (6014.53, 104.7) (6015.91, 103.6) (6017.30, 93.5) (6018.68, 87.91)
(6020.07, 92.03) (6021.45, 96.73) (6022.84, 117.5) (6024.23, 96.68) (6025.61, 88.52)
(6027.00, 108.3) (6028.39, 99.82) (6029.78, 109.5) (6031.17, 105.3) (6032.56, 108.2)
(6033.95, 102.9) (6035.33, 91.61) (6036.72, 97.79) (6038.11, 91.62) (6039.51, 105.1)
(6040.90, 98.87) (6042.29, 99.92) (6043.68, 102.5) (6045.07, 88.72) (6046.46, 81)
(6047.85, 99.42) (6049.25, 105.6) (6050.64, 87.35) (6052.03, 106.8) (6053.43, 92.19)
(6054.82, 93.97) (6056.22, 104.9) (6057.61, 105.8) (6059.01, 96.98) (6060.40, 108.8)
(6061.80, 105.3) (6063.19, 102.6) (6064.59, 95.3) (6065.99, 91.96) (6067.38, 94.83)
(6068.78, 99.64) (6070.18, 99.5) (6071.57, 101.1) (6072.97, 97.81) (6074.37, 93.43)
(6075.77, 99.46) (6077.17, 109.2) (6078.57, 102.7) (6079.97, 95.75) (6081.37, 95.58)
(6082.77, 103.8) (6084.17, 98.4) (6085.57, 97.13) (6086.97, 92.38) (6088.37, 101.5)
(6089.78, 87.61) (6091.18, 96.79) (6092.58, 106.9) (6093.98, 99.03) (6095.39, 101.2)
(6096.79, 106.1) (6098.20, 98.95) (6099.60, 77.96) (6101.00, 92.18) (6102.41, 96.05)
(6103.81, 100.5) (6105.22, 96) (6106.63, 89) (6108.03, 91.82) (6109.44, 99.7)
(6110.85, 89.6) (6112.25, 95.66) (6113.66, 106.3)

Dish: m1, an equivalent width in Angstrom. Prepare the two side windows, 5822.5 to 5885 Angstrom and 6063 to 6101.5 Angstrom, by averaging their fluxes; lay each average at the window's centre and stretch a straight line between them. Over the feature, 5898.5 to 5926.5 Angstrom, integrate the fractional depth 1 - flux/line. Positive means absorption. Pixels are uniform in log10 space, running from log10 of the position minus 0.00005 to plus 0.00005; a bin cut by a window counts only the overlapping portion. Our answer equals 1.43 Angstrom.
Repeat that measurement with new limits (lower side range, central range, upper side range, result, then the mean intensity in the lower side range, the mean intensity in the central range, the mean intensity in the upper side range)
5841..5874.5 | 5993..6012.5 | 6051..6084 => 0.6 Angstrom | 95.3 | 95.5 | 99.7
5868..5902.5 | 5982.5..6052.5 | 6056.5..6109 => -1.9 Angstrom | 88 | 97.4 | 98.1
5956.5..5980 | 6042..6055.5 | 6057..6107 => 0.5 Angstrom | 100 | 95.7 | 98.3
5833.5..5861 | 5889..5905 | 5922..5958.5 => 2.4 Angstrom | 95.6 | 81.2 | 95.8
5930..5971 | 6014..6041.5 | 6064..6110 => -0.7 Angstrom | 97.9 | 100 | 97.2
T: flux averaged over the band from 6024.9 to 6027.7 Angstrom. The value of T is 98.5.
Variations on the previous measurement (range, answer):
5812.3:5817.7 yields 99.4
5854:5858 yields 87.1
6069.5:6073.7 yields 99.5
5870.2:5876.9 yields 93.7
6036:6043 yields 98.6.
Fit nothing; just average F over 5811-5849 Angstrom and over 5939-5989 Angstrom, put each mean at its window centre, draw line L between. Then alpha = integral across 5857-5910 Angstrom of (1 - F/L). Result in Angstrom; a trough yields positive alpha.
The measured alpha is 4.8 Angstrom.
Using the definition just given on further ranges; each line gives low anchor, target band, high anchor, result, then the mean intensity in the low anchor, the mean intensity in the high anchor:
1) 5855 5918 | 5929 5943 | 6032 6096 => -1.31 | 90.2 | 98.7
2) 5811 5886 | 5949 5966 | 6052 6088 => 0.40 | 96.4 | 99.3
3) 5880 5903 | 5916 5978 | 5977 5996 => -2.97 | 83.5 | 99.1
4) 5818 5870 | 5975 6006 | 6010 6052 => 0.12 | 97.1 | 98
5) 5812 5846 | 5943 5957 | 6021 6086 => 1.22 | 99.4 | 99.5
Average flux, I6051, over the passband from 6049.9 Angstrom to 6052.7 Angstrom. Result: 97.3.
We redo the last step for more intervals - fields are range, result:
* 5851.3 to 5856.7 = 88.6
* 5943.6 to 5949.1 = 90.9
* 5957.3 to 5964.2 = 102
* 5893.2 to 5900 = 84.7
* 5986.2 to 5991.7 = 97.6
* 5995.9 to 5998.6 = 96.5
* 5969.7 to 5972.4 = 110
